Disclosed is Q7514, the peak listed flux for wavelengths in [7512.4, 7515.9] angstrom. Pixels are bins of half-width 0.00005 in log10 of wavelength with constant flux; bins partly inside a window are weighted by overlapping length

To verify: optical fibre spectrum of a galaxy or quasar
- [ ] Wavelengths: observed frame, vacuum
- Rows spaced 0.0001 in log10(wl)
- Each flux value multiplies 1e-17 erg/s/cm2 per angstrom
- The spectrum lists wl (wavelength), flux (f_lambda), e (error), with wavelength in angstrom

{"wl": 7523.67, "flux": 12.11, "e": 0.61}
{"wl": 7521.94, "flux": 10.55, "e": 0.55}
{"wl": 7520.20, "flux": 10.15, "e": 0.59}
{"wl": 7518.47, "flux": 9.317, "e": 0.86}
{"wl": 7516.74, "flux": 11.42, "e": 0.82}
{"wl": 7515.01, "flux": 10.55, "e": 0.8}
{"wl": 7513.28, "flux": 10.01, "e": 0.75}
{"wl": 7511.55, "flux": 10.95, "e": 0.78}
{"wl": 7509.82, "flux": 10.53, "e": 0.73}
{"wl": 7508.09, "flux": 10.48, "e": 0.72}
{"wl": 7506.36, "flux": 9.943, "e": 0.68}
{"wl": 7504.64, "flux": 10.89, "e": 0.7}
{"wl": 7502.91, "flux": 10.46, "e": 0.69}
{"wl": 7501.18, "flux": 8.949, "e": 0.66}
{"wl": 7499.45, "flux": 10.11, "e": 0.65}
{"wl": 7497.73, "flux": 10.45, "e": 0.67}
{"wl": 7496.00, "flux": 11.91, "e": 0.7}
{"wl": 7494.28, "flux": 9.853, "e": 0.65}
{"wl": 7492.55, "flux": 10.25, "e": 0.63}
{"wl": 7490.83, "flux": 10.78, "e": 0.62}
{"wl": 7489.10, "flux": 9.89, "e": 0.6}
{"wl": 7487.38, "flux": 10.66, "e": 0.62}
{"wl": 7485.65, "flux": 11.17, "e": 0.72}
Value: 10.55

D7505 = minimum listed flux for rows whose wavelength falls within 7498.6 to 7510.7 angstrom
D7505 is 8.949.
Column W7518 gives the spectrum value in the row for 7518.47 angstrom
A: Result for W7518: 9.317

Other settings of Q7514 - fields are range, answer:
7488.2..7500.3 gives 11.91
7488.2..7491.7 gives 10.78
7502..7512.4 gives 10.95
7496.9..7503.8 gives 10.46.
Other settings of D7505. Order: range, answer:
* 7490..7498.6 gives 9.853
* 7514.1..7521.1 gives 9.317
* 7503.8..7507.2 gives 9.943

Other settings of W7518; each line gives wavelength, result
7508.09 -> 10.48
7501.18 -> 8.949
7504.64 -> 10.89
